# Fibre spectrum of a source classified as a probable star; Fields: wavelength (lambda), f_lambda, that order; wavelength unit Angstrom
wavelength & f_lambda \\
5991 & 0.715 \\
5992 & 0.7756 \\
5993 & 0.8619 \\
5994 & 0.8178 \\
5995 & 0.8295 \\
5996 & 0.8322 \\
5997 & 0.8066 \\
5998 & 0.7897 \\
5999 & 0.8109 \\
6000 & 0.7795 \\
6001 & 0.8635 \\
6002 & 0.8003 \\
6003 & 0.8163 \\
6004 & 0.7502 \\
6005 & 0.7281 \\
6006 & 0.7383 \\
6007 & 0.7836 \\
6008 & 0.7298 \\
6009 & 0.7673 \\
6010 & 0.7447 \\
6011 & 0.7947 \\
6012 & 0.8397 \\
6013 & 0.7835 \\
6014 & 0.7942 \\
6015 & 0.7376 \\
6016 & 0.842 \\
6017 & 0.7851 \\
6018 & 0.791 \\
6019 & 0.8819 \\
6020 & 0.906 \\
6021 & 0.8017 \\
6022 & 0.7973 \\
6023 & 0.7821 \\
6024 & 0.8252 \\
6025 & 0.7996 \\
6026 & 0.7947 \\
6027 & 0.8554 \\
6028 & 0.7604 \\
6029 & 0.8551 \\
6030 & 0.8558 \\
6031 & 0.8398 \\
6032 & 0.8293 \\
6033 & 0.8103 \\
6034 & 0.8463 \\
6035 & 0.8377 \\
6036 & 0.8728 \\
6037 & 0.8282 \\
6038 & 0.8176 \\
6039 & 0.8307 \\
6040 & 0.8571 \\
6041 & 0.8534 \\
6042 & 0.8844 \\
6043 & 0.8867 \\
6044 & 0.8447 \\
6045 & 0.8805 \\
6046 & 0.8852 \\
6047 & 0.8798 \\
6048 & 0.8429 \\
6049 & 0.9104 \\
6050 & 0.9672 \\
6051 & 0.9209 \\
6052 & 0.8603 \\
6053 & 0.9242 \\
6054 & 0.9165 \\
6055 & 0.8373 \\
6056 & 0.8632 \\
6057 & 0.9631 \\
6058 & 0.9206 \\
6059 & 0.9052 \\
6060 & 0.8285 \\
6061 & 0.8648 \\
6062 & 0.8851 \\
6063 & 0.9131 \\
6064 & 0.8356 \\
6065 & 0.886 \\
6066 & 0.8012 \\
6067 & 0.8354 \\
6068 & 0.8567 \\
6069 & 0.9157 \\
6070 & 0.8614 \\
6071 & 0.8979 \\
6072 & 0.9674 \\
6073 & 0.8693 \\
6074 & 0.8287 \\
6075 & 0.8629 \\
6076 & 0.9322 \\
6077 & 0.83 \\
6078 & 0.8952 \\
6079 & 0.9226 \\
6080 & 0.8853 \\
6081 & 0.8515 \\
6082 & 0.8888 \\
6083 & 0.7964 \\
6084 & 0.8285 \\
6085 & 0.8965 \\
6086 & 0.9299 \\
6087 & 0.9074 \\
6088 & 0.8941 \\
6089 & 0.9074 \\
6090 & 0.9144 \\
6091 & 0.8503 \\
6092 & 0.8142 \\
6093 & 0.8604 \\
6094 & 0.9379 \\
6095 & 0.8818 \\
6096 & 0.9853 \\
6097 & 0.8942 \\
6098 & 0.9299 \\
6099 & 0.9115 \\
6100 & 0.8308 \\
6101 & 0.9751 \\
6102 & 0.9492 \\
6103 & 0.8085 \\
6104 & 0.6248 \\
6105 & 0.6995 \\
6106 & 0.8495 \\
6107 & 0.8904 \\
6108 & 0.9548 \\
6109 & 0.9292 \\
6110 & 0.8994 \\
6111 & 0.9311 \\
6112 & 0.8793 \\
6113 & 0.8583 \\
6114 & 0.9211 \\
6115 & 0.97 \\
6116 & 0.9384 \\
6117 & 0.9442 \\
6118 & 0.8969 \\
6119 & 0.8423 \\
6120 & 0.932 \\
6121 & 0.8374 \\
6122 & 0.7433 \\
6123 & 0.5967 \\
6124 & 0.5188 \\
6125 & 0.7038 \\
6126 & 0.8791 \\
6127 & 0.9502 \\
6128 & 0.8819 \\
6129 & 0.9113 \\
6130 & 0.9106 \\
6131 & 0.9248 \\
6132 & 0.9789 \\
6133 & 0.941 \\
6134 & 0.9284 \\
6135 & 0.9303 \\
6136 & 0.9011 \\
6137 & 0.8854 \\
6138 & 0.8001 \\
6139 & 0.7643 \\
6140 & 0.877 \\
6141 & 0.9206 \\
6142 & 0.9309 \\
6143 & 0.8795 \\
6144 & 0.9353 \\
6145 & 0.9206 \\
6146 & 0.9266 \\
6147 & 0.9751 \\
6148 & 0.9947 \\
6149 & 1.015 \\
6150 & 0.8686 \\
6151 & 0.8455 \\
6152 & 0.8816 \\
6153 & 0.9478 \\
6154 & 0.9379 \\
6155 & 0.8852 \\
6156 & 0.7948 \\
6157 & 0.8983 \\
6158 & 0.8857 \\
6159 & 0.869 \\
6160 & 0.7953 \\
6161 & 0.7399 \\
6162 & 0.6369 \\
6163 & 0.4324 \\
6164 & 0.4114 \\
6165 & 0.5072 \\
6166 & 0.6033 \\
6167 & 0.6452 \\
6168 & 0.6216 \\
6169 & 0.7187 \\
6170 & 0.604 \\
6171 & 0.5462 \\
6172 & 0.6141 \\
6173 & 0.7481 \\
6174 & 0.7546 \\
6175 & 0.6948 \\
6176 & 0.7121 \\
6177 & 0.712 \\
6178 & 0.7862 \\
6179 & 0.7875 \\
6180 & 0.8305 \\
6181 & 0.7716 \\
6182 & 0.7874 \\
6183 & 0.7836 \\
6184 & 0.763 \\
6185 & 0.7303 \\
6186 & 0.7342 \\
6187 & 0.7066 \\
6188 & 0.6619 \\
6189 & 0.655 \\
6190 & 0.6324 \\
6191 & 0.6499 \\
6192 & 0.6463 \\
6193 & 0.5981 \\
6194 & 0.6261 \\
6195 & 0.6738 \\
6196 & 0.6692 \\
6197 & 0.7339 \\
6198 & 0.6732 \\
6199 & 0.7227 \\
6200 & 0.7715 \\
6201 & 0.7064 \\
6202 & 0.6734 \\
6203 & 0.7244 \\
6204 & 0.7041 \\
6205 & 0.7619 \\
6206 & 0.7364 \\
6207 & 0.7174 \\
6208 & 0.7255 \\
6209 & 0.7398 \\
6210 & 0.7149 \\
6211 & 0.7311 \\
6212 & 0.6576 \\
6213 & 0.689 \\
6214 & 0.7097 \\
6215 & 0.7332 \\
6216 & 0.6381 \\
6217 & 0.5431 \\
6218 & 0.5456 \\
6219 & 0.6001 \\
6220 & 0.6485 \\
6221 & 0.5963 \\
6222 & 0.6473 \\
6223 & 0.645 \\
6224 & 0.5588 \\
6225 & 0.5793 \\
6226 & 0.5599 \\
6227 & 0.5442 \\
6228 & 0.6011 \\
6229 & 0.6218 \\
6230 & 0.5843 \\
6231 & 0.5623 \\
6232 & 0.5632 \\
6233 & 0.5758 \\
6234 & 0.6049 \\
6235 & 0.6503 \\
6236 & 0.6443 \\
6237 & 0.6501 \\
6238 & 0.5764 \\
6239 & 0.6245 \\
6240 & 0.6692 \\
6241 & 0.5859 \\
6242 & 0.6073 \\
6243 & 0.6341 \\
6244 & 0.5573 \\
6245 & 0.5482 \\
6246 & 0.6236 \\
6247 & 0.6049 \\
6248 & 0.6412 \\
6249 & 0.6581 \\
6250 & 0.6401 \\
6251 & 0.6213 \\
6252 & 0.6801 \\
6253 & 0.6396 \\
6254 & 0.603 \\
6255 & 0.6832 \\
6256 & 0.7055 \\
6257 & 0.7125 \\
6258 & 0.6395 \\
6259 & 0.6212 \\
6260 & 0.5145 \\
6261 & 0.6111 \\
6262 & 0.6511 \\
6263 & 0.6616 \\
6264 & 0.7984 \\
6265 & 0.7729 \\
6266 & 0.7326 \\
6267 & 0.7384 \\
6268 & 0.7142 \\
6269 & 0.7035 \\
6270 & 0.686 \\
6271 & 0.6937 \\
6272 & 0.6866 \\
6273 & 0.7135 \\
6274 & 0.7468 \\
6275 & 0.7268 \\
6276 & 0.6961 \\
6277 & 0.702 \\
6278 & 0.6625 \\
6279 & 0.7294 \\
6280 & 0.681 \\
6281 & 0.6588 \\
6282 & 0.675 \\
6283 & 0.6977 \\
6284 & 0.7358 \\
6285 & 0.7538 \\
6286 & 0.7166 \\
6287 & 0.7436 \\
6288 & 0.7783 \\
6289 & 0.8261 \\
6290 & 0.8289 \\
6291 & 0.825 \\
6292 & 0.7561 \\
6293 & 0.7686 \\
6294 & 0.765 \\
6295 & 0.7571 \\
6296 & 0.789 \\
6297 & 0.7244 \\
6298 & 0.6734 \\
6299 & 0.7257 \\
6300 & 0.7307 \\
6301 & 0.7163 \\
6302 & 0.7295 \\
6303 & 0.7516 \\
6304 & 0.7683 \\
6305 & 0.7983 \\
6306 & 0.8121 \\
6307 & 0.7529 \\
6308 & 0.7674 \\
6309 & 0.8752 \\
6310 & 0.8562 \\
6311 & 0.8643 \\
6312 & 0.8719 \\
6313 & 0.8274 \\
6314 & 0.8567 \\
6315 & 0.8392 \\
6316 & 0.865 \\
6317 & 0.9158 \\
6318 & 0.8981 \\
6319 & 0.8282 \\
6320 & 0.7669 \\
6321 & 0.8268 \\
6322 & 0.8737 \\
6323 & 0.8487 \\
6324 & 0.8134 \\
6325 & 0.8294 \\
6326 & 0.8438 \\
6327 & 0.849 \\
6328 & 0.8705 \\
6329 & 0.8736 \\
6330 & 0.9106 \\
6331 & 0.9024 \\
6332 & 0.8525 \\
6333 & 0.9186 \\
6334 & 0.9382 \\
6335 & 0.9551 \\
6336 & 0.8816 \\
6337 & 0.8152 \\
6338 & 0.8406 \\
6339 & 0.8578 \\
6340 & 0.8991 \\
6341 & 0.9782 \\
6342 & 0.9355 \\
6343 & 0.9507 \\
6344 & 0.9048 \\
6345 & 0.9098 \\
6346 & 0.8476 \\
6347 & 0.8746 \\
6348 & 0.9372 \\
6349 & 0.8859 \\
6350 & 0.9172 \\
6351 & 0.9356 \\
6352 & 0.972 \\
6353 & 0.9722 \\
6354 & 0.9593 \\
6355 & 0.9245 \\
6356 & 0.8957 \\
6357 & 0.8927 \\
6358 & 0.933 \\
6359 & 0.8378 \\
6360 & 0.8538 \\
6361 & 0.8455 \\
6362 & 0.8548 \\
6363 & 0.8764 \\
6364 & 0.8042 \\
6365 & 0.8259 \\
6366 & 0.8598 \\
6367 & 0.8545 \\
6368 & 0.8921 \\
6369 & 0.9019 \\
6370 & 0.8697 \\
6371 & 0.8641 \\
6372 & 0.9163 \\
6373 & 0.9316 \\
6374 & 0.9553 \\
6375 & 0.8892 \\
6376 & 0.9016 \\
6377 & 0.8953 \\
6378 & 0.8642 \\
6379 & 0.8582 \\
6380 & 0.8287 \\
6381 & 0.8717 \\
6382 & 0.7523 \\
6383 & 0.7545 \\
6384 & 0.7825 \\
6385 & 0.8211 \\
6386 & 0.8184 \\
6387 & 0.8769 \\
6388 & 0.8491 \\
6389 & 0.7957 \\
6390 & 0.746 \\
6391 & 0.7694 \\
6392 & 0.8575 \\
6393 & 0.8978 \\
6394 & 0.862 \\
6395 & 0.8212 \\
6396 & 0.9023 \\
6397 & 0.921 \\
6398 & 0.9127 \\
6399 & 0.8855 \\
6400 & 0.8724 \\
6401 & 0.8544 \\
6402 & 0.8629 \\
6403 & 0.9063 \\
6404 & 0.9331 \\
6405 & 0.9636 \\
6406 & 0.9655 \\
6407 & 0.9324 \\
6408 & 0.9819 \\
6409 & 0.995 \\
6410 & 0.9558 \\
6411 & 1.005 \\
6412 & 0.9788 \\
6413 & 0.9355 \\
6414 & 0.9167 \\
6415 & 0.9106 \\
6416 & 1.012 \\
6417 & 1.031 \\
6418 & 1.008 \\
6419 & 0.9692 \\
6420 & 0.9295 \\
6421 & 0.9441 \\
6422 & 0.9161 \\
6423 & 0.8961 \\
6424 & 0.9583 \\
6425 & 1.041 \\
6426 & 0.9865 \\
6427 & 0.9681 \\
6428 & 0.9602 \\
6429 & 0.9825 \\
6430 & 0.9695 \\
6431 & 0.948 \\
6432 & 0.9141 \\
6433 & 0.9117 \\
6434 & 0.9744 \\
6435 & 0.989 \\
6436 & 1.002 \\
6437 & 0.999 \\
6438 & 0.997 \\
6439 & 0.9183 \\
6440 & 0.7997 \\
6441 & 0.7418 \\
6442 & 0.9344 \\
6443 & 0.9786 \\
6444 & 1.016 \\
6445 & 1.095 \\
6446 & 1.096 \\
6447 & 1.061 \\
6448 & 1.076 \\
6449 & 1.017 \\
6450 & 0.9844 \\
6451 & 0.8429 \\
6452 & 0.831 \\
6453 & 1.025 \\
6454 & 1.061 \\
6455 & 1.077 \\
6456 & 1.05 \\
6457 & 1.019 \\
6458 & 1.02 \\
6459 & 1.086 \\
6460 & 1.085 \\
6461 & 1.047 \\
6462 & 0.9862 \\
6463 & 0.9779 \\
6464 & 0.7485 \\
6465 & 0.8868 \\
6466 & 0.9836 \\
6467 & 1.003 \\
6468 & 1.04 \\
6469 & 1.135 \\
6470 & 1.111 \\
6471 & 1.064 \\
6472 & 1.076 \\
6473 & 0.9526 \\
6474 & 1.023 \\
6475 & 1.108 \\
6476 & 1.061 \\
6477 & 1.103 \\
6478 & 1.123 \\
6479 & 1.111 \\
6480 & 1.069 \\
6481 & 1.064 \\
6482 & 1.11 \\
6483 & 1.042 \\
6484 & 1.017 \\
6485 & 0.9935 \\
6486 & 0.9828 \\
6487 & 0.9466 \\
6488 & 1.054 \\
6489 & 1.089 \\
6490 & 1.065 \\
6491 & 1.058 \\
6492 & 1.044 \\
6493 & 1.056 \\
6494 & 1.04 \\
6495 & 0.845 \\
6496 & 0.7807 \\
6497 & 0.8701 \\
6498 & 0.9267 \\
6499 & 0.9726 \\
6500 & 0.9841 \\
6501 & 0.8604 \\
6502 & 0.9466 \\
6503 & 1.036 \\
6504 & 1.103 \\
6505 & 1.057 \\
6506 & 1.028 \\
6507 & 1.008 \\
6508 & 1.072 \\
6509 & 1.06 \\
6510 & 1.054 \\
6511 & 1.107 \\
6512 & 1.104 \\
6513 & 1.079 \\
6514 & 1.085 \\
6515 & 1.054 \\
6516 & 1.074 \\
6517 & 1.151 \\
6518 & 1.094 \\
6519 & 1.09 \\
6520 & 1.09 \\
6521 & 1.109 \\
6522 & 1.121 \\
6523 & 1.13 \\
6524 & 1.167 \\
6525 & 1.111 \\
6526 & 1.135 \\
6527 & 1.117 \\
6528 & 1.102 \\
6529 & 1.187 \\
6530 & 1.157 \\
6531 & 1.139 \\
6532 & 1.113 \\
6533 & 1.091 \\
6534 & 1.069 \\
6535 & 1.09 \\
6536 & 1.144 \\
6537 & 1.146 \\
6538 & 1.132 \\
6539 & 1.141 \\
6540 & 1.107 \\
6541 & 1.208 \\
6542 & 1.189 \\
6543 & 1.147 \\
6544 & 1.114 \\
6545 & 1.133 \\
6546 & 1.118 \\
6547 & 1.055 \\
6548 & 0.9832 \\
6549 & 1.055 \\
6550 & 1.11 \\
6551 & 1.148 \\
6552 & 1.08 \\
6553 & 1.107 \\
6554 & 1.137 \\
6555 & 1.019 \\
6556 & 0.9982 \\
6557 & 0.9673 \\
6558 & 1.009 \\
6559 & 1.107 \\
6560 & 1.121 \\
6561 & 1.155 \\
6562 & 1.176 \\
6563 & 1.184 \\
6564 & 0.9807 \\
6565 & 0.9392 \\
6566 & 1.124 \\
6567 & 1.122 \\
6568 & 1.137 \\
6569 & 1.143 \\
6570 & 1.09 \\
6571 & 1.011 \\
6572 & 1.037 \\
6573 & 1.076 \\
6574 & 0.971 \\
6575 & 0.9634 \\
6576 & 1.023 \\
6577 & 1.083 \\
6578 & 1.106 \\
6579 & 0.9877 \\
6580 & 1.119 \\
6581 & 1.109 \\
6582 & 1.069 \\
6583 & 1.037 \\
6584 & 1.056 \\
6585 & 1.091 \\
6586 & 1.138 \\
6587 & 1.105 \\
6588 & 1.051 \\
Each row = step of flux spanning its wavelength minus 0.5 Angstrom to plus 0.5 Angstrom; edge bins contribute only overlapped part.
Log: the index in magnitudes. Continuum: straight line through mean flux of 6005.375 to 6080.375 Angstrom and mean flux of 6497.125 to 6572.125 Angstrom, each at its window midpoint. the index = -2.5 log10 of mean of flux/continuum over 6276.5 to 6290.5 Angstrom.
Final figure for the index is 0.31 mag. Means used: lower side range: 0.85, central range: 0.728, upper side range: 1.09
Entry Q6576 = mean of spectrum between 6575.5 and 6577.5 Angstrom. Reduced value 1.05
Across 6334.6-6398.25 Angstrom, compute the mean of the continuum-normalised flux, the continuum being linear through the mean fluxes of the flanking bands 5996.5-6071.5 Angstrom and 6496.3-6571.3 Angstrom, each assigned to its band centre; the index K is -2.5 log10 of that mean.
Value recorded 0.14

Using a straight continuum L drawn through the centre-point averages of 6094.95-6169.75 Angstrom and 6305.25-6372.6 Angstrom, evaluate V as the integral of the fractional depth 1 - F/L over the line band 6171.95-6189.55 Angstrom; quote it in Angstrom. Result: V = 2.4 Angstrom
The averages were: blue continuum 0.845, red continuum 0.876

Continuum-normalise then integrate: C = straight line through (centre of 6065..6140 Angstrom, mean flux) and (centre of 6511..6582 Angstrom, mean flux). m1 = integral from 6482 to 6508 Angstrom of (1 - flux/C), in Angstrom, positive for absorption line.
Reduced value 1.8 Angstrom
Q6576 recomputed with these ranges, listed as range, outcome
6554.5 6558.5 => 0.998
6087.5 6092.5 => 0.876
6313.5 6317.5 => 0.869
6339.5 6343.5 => 0.941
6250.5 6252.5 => 0.651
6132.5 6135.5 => 0.933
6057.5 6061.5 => 0.88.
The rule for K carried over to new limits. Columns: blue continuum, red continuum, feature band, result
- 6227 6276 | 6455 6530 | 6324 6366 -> -0.12 mag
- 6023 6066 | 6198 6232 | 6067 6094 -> -0.08 mag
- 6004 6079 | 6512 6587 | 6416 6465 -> 0.07 mag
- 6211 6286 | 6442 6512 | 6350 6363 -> -0.10 mag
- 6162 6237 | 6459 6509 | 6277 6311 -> 0.04 mag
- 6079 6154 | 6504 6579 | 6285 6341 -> 0.19 mag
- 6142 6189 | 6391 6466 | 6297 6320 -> 0.09 mag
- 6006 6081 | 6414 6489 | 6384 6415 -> 0.10 mag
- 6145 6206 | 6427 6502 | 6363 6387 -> 0.07 mag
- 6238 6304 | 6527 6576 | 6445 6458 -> -0.07 mag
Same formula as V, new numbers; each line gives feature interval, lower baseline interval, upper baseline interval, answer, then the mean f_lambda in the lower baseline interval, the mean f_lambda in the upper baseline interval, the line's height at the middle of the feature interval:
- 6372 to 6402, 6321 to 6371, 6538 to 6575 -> 2.30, 0.886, 1.09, 0.926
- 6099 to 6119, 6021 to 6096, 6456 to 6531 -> 0.15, 0.868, 1.04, 0.888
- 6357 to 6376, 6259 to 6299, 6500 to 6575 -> -0.74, 0.719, 1.09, 0.844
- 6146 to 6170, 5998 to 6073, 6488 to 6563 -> 3.23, 0.841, 1.08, 0.9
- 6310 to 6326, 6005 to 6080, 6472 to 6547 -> 2.12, 0.849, 1.07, 0.978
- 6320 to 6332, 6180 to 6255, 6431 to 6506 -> -0.73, 0.655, 1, 0.805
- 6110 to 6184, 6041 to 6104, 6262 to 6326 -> 2.55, 0.883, 0.767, 0.844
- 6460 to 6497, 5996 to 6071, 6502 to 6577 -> 1.37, 0.838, 1.09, 1.06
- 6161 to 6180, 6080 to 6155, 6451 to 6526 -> 5.37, 0.882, 1.03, 0.904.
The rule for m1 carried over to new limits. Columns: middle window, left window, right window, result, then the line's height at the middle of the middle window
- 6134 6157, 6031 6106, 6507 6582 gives 0.2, 0.909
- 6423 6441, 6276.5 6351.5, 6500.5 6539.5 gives 0.4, 0.976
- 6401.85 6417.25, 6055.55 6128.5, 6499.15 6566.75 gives 1.1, 1.03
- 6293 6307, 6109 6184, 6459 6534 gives 2.6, 0.918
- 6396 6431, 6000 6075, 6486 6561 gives 2.4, 1.02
